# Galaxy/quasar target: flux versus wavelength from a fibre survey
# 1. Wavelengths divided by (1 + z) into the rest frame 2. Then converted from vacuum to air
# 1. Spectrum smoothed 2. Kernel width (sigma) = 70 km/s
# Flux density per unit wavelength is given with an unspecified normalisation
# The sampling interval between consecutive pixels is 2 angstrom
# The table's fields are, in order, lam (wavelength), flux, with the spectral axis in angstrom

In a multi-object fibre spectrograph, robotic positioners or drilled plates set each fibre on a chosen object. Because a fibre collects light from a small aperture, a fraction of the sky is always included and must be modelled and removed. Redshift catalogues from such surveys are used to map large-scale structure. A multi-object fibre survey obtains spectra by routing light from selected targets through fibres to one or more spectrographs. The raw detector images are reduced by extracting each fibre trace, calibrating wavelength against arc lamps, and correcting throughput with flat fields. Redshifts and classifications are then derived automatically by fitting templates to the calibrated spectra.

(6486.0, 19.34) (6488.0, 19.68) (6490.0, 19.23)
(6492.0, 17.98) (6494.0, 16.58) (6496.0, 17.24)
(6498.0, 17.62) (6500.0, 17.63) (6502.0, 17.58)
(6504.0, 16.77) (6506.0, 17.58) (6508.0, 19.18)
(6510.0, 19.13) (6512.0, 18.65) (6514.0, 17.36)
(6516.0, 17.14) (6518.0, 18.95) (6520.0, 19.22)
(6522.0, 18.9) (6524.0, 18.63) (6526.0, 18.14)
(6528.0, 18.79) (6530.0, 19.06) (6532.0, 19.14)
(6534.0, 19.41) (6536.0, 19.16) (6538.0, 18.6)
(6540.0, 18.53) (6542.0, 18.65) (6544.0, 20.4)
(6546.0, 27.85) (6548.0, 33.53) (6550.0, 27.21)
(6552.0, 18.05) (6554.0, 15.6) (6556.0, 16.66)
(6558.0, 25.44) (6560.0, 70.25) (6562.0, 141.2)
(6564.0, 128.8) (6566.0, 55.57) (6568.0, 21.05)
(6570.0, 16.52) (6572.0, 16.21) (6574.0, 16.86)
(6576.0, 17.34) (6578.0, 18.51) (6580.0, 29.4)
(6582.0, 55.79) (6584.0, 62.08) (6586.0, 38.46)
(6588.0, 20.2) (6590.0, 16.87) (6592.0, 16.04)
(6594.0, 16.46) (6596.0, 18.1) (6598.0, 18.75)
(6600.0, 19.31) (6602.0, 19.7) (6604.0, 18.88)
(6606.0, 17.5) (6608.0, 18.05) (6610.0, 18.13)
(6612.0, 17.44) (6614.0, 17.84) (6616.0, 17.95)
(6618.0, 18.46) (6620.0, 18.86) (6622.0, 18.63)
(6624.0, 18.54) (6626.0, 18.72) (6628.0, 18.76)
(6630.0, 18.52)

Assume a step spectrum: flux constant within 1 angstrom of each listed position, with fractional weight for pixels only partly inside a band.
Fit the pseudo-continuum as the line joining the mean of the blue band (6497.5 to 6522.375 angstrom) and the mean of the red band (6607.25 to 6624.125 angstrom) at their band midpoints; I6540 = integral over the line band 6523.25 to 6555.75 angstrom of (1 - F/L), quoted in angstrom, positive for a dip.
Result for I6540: -4.39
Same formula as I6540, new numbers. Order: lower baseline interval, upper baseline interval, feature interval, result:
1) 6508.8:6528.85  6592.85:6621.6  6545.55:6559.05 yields -3.72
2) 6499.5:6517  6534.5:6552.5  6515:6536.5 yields 1.48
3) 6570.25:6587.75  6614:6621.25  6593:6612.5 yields 3.99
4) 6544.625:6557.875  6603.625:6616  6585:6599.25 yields -0.78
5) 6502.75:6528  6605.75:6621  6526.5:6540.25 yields -0.51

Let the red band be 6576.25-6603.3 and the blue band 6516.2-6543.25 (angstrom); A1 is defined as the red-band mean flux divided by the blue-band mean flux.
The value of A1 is 1.4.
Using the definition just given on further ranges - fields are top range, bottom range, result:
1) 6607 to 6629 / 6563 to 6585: 0.46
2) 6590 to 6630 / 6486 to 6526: 1.00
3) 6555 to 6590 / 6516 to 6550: 2.11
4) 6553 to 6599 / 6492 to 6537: 2.03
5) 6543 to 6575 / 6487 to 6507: 2.29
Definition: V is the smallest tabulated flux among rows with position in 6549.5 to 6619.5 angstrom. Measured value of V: 15.6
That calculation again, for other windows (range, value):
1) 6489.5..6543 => 16.58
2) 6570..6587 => 16.21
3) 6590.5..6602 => 16.04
